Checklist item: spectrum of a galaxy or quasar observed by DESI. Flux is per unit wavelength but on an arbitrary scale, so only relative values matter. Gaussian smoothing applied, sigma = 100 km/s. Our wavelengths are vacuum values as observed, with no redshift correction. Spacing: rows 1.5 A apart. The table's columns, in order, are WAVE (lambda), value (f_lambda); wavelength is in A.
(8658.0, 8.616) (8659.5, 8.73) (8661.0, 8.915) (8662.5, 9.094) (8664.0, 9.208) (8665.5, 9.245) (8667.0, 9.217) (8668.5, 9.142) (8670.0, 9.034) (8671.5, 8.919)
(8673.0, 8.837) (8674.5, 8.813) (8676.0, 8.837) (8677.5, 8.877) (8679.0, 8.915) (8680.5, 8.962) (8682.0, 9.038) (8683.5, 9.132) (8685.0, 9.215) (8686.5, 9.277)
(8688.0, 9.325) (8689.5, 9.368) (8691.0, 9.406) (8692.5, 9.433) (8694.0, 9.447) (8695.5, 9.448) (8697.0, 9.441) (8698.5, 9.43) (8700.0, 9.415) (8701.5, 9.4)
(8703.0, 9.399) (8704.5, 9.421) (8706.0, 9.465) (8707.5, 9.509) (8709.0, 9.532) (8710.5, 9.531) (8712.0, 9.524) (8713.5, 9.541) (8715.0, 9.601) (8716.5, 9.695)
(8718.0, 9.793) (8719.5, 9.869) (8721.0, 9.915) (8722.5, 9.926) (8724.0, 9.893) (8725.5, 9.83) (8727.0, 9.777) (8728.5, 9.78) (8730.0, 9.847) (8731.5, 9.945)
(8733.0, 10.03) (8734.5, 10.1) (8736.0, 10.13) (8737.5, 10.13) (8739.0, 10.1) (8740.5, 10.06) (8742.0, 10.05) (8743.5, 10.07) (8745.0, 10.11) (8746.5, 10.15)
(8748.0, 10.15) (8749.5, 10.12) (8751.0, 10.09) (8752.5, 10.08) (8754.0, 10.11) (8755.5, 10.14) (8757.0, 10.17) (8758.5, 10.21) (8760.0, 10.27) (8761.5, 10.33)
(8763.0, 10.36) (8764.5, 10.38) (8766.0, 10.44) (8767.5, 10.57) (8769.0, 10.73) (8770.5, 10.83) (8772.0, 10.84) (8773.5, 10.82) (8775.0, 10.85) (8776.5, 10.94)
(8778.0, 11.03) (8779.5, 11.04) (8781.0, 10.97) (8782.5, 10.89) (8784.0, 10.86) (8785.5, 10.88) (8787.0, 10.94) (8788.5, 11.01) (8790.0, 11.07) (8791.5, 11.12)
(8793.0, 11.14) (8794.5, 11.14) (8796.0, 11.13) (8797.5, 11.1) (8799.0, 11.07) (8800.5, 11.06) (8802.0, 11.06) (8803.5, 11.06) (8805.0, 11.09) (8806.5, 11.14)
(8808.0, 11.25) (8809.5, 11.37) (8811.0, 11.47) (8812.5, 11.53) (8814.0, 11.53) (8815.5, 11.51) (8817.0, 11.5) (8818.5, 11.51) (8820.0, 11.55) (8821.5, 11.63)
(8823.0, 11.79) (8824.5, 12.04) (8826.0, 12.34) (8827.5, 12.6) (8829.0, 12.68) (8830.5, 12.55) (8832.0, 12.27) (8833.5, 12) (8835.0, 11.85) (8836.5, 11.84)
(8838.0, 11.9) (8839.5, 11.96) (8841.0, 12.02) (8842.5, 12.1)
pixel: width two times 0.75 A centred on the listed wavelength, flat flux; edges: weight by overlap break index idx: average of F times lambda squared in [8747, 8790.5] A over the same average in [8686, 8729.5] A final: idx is 1.12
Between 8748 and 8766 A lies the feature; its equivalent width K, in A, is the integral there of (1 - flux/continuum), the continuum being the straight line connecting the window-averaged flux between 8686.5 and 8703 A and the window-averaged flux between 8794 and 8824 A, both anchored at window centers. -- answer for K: 0.4 A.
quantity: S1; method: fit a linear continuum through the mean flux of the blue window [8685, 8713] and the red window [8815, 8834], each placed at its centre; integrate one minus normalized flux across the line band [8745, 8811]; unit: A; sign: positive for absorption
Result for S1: 1.8 A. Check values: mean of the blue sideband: 9.43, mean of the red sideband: 12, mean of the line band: 10.7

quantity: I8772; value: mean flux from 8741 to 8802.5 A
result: 10.6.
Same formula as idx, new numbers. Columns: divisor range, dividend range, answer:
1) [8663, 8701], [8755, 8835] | 1.25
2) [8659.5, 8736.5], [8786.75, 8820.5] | 1.22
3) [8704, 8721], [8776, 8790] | 1.16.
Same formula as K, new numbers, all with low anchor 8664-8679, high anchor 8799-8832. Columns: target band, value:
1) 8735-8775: 0.88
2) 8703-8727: 0.32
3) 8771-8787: 0.08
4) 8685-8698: -0.03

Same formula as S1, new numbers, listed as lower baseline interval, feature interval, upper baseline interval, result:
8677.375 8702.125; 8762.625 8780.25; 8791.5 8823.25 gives -0.1 A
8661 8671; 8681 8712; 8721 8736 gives 0.4 A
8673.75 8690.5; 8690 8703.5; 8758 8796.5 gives -0.1 A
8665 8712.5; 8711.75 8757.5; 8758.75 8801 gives 0.4 A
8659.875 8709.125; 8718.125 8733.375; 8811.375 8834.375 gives 0.2 A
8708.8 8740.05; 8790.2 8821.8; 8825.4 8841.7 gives 0.9 A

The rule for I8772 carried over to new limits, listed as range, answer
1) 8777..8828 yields 11.3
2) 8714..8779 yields 10.2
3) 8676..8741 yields 9.57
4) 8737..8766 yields 10.2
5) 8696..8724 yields 9.59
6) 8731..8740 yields 10.1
